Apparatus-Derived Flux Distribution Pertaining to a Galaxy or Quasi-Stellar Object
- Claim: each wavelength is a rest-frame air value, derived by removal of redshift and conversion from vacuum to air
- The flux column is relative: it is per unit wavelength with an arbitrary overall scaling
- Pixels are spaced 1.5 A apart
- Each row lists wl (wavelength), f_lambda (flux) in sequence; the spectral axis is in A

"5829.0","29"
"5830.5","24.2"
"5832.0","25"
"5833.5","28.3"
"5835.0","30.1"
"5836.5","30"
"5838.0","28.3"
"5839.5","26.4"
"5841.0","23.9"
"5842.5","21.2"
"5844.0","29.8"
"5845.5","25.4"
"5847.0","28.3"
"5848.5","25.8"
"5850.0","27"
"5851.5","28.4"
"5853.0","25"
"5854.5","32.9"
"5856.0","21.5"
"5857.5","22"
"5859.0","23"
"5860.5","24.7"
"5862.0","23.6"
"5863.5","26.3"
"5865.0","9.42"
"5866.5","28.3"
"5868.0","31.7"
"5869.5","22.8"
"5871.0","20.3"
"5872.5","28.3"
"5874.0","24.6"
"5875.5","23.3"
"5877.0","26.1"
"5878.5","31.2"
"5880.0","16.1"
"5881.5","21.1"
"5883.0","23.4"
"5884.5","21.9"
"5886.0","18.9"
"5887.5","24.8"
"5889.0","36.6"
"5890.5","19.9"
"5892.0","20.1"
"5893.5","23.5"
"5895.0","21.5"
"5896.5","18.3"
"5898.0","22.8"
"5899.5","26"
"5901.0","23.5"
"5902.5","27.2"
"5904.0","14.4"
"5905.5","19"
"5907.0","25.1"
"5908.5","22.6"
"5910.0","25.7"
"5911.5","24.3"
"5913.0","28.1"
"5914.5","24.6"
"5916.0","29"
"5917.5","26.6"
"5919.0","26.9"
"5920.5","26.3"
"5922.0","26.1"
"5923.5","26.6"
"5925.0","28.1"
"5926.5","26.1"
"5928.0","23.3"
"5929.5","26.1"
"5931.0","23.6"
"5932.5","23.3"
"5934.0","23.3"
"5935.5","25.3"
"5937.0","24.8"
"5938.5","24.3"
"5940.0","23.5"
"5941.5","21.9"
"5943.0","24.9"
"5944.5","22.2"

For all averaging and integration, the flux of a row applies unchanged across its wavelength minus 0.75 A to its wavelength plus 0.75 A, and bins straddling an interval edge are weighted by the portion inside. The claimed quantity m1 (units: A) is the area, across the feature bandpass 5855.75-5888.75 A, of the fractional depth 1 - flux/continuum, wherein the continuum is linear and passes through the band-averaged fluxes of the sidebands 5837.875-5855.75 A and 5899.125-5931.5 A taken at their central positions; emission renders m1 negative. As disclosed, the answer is 3.1 A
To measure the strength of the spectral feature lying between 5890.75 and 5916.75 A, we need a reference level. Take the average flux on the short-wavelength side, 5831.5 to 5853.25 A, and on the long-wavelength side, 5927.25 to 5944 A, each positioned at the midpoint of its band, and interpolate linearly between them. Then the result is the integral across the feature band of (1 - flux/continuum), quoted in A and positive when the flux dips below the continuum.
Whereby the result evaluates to 1.8 A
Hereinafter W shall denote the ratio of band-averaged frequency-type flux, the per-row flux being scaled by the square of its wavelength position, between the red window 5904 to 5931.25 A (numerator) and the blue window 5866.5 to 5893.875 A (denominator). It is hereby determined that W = 1.1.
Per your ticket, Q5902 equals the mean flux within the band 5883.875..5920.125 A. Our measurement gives 23.8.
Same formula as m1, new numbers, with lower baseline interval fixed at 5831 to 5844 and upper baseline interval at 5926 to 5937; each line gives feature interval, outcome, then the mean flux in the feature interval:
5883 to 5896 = 1.11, 23.3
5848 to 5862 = 0.46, 25.5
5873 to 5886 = 1.23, 23.3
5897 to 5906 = 1.09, 22.1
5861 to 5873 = 1.05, 23.8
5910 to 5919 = -0.59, 26.5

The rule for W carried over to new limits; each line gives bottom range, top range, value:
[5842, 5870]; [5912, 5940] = 1.04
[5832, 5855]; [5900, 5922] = 0.92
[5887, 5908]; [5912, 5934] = 1.14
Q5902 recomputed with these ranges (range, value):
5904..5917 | 24.2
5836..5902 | 24.5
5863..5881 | 24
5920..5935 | 25.3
